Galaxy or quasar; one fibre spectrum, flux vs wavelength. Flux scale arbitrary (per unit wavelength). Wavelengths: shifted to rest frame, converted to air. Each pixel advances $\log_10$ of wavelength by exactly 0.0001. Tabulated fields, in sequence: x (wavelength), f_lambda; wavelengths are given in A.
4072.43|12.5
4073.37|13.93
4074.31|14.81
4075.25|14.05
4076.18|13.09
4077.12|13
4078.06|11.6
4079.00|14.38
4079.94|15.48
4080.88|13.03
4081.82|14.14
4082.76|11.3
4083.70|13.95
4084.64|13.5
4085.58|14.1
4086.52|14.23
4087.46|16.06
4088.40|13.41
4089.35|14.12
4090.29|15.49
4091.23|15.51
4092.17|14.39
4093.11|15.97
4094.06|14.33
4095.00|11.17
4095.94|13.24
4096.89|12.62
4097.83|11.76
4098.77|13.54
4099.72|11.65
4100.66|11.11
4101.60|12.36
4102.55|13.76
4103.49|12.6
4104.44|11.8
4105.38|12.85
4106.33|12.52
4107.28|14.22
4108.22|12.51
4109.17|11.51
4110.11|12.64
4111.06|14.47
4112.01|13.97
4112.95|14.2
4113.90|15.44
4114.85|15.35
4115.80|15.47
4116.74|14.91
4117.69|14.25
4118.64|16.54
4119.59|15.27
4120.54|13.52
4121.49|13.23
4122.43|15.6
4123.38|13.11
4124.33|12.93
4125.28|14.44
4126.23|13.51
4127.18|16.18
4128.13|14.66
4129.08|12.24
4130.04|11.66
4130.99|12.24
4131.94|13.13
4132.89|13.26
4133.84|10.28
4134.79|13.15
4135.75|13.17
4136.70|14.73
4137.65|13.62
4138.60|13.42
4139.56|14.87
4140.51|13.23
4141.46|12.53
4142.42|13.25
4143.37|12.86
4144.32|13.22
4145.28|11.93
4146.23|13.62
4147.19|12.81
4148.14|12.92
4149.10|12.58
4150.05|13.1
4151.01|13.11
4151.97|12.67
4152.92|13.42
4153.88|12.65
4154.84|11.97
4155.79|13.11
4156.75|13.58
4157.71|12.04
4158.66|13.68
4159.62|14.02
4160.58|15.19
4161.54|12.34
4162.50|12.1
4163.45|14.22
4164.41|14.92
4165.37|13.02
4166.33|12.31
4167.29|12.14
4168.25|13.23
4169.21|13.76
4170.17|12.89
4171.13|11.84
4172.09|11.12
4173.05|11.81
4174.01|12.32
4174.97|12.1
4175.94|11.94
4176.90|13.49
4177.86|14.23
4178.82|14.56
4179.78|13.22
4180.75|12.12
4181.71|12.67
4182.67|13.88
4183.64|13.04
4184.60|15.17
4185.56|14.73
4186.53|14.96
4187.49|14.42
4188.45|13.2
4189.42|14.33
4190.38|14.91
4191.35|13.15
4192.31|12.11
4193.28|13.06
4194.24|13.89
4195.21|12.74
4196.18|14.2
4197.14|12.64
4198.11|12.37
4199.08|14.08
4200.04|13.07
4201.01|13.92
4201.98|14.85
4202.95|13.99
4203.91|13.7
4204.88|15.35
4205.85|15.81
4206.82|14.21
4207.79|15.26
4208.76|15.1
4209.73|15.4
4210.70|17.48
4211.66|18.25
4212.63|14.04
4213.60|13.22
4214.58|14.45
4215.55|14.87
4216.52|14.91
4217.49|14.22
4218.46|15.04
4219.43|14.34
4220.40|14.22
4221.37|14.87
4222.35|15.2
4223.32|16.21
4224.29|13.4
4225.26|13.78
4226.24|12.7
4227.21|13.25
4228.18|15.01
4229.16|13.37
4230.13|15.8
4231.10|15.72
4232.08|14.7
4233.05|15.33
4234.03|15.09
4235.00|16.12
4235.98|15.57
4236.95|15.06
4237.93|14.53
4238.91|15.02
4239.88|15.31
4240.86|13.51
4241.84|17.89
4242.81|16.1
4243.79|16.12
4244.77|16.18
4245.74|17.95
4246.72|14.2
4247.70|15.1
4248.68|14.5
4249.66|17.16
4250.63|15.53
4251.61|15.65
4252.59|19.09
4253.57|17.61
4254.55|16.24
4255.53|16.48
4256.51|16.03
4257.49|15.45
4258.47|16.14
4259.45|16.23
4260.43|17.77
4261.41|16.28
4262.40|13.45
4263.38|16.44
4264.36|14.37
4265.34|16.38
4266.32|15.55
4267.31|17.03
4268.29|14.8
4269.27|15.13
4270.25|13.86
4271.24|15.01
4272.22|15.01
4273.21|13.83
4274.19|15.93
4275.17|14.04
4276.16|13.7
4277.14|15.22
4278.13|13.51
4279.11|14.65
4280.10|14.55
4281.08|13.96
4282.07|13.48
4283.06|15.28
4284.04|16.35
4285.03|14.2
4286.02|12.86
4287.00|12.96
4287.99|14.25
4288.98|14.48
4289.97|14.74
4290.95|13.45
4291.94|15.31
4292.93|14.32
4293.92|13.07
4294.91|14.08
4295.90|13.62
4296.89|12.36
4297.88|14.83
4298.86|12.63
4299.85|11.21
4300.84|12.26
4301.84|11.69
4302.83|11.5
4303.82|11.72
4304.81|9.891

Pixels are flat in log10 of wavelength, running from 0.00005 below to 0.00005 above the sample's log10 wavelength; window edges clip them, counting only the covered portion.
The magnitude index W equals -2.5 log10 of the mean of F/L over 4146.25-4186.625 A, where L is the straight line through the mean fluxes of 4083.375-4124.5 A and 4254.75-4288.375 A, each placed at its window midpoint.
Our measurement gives 0.09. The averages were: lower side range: 13.8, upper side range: 15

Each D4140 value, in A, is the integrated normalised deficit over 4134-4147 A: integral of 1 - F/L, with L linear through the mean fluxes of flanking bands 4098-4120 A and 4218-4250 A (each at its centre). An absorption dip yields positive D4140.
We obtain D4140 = 0.6 A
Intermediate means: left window 13.6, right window 15.1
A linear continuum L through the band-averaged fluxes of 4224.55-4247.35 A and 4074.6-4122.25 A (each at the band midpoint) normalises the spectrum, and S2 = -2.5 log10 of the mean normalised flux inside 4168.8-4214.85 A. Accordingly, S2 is 0.066 mag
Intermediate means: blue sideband 13.7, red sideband 15.1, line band 13.8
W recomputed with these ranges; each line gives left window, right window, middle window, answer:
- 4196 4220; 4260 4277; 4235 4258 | -0.066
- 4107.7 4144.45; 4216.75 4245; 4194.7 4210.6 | 0.028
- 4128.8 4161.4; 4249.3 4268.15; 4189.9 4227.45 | 0.037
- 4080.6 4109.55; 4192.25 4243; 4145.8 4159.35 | 0.079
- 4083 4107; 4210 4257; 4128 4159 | 0.090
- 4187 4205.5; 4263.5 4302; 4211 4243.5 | -0.076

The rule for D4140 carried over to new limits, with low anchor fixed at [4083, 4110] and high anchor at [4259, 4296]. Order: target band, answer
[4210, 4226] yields -0.7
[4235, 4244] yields -0.6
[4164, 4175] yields 1.0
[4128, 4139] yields 0.6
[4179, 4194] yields 0.4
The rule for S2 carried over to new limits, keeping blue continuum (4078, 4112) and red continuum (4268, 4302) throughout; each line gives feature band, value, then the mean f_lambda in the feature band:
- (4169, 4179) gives 0.08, 12.7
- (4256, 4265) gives -0.14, 15.8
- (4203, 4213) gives -0.12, 15.4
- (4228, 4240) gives -0.09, 15.1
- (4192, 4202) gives 0.04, 13.3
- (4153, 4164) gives 0.03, 13.2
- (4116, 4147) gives -0.01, 13.6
